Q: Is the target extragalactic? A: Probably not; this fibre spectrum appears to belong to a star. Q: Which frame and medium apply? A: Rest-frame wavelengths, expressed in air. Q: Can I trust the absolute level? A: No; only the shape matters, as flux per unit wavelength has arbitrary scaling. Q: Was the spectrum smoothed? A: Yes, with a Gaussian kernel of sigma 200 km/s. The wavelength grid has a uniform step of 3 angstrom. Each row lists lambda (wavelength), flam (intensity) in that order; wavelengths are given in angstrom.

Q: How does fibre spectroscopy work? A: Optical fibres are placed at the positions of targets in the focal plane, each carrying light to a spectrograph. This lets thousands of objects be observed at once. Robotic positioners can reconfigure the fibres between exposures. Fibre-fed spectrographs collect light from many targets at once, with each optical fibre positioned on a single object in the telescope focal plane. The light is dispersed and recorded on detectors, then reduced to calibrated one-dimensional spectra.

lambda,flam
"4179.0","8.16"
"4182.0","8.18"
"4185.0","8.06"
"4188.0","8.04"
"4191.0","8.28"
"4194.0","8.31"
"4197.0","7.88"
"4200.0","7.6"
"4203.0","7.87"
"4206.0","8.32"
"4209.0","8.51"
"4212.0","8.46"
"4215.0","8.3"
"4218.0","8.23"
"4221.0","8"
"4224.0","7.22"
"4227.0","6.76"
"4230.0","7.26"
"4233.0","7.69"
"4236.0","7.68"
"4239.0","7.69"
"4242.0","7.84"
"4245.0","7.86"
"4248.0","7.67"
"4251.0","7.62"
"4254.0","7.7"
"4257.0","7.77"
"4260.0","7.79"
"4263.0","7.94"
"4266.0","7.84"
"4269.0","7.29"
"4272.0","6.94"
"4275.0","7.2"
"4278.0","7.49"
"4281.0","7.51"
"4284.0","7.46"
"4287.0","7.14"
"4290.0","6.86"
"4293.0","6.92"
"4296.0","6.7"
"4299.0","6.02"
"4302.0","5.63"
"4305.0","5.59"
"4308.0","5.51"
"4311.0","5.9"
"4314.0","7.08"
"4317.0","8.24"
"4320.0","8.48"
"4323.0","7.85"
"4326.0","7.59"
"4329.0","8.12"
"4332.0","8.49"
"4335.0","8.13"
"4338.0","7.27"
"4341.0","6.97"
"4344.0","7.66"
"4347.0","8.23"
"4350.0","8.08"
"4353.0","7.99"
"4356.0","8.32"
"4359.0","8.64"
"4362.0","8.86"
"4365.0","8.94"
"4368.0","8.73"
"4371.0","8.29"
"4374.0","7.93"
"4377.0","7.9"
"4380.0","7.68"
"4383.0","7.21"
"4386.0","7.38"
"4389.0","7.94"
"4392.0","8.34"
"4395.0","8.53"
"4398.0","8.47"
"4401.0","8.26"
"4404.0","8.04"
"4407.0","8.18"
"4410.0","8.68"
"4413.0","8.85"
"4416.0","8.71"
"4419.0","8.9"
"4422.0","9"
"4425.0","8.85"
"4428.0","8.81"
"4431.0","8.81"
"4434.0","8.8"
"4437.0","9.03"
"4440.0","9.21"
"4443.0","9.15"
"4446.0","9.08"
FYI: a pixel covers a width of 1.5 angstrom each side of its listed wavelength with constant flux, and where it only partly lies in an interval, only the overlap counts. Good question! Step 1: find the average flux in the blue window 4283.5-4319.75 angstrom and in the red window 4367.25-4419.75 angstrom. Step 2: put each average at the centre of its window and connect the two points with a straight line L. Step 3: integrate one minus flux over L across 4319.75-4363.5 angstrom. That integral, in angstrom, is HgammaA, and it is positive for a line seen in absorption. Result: -4.3 angstrom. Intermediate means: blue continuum 6.63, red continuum 8.21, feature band 8.03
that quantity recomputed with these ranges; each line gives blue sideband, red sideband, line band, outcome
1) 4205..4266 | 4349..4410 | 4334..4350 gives 0.8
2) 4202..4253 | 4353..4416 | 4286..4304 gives 3.4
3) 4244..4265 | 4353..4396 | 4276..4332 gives 6.3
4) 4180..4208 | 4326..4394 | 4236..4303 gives 6.0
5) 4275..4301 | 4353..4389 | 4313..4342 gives -1.2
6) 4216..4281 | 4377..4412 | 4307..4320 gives 1.5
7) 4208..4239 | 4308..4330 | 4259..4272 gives 0.0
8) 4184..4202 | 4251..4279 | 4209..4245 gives 0.1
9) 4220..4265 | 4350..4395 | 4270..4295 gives 2.0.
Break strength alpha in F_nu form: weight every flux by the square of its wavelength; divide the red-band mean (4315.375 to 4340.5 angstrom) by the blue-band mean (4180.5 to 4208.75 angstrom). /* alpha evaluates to 1.1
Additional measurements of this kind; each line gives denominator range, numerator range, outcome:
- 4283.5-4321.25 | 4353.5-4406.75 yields 1.27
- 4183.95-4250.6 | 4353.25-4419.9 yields 1.14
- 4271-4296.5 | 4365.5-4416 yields 1.20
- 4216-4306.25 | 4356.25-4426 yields 1.21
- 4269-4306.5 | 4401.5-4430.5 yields 1.35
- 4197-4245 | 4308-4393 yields 1.07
